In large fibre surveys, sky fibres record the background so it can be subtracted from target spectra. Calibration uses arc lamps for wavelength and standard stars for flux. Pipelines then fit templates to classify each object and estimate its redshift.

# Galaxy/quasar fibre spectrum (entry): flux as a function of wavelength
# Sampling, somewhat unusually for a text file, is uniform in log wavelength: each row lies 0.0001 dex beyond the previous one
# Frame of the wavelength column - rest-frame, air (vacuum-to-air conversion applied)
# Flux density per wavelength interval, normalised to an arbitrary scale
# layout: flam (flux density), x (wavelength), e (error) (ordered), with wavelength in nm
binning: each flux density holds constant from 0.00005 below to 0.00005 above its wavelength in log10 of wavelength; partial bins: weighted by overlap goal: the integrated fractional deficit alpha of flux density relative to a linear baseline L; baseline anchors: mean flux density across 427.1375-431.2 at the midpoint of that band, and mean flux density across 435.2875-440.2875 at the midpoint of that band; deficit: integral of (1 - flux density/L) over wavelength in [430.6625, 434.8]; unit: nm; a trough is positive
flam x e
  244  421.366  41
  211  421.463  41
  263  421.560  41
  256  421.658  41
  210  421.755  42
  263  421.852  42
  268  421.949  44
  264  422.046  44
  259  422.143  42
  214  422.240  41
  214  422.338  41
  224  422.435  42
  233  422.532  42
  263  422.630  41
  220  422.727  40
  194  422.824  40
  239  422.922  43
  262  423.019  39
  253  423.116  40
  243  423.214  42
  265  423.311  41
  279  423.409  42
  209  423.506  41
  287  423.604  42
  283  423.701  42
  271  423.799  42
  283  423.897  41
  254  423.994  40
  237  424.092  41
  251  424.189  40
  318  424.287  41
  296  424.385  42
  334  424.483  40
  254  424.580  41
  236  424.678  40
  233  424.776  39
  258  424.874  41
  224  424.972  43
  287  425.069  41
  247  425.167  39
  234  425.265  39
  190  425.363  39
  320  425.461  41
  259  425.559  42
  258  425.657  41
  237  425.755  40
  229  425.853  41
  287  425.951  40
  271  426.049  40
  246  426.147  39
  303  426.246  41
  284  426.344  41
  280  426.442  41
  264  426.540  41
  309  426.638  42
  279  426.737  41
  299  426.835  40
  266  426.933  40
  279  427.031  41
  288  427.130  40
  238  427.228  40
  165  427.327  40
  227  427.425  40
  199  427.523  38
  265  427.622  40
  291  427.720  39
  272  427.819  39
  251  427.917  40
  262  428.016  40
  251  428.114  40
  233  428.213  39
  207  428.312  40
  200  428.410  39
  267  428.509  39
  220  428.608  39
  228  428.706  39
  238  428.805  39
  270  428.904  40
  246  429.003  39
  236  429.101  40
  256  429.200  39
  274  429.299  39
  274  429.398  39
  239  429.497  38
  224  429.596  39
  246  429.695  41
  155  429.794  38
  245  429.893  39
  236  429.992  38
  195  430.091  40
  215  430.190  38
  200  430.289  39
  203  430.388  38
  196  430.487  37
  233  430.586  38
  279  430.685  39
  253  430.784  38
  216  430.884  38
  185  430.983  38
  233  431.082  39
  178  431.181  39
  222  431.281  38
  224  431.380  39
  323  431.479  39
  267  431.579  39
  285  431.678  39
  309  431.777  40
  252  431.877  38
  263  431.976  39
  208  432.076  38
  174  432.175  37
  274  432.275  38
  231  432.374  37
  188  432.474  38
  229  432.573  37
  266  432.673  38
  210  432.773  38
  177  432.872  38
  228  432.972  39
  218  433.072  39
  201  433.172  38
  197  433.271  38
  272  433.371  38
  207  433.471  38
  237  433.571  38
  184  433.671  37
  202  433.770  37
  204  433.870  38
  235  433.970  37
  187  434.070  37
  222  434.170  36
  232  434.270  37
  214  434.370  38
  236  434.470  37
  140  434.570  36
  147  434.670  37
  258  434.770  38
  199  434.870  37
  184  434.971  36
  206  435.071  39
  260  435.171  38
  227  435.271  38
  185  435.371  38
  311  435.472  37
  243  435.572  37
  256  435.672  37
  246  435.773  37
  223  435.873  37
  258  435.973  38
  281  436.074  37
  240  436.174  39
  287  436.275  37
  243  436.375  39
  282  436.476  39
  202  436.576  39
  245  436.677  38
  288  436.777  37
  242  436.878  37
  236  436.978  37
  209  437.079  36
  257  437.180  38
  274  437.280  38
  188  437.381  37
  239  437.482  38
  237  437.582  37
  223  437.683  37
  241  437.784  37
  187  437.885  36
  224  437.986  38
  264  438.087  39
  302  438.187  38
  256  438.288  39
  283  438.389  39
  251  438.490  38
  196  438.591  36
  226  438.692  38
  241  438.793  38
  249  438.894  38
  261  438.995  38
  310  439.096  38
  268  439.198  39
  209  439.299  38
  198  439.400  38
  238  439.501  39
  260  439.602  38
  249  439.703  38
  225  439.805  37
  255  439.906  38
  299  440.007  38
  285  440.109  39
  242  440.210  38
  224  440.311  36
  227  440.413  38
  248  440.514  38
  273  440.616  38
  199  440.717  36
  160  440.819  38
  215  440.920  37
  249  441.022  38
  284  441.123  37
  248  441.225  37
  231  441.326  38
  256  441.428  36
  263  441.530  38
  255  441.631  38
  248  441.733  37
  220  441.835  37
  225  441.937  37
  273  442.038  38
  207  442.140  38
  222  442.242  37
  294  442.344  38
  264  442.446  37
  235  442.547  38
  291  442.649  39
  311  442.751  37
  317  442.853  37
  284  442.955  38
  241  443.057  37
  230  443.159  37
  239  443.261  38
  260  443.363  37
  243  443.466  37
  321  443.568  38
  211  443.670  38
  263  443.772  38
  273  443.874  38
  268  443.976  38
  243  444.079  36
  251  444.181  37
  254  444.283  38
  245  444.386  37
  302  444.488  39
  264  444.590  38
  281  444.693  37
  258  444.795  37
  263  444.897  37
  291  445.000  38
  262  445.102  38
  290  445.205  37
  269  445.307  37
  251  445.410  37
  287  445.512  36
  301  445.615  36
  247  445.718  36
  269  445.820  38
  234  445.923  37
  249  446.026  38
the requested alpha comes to 0.24 nm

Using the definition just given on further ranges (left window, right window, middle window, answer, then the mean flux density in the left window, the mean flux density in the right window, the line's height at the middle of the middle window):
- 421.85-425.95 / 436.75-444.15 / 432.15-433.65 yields 0.18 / 254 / 248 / 251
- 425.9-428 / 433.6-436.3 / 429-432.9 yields 0.18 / 265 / 224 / 245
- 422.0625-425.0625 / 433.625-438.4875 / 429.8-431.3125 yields 0.16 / 254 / 233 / 242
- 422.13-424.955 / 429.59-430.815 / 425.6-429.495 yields -0.35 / 254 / 221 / 234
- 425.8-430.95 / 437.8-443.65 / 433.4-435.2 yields 0.28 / 246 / 249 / 248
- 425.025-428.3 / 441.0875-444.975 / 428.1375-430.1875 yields 0.20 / 259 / 259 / 259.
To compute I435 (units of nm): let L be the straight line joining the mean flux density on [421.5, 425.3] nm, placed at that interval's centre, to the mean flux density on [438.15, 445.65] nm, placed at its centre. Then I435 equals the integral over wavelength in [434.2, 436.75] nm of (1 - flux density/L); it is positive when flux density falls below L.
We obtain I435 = 0.22 nm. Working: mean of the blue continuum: 253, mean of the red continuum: 255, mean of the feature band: 233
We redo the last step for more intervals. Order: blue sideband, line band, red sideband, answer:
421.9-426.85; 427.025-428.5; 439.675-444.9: 0.093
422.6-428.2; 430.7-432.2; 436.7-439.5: 0.059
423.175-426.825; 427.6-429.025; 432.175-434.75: -0.008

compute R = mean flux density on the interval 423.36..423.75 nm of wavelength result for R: 265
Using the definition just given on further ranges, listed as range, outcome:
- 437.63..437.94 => 217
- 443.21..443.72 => 255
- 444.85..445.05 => 276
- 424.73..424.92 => 245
